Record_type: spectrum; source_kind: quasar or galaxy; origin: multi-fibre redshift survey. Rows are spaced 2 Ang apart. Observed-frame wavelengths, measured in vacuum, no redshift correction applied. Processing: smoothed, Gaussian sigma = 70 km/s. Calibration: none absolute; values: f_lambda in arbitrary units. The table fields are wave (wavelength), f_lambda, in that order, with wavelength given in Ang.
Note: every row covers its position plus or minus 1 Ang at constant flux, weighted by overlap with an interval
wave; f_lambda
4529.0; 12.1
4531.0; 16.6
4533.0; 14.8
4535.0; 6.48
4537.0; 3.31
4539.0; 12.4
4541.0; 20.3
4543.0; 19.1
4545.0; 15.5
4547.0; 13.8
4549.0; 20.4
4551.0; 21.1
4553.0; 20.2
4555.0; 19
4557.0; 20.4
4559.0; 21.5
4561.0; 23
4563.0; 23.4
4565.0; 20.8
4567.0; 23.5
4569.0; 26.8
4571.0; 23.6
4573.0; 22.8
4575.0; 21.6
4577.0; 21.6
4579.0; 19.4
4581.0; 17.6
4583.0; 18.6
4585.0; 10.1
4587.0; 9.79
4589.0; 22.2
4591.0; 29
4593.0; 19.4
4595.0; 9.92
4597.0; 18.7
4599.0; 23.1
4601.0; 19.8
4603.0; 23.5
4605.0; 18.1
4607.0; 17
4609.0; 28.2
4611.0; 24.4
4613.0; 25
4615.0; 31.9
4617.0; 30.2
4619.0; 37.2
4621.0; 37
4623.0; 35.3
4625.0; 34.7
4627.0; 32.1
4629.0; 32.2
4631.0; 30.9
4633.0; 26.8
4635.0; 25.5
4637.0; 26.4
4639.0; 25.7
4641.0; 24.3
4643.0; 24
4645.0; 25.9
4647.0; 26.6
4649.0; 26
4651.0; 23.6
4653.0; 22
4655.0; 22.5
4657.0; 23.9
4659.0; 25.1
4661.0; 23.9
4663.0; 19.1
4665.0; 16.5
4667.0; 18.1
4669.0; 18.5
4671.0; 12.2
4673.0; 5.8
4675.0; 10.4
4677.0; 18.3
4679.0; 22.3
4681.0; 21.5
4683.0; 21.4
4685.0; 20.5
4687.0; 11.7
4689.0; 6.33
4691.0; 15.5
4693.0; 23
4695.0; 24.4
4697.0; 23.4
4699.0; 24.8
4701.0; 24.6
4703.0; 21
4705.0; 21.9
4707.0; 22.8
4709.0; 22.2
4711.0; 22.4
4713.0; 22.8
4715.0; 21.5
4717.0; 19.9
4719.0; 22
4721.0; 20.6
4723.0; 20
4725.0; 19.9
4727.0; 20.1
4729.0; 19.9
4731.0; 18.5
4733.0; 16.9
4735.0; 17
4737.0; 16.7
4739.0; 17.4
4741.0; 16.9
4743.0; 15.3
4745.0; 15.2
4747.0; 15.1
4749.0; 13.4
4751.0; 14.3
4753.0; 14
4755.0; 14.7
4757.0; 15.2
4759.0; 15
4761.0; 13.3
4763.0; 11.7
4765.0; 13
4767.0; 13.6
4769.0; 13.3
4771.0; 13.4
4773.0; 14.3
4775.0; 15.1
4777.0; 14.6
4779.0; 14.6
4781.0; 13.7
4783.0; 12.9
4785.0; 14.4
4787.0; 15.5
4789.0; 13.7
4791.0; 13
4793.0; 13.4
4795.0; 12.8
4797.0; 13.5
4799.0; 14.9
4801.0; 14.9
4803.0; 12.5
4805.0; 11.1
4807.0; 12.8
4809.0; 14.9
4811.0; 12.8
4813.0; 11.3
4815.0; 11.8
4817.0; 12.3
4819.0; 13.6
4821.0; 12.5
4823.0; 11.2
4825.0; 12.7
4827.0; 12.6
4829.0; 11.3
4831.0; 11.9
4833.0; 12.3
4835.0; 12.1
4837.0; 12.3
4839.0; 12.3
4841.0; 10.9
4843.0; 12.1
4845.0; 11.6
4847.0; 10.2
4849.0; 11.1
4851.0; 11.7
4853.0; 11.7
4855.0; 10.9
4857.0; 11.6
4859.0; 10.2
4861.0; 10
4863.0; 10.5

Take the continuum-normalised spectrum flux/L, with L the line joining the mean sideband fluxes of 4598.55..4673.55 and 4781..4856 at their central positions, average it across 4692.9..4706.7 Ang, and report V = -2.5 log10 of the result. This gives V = -0.13 mag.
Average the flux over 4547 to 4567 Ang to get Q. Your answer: 20.8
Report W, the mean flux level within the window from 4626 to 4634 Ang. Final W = 30.5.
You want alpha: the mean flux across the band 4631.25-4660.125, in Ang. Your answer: 25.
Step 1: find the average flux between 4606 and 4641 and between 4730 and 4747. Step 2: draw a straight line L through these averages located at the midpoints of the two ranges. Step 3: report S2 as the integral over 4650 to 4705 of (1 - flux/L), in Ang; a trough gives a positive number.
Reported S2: 9.2 Ang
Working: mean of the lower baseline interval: 29.3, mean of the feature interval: 19.3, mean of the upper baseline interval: 16.6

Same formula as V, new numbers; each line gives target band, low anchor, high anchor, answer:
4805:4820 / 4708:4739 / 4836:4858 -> 0.096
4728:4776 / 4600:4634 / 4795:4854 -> 0.189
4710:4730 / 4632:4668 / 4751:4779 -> -0.177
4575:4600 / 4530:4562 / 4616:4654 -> 0.208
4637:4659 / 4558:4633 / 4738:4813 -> -0.168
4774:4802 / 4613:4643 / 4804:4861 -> 0.131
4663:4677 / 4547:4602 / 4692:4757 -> 0.345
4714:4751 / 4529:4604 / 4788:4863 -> -0.233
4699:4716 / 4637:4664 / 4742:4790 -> -0.174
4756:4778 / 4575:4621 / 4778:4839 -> 0.065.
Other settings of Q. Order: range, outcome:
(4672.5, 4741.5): 19.4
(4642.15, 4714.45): 20.4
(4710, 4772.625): 16.8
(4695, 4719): 22.5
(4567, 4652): 24.4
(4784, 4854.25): 12.6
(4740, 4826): 13.7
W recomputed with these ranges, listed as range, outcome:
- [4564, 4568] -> 22.1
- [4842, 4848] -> 11.3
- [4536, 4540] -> 7.86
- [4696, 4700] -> 24.1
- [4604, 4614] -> 22.5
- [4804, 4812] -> 12.9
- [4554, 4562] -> 21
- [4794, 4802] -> 14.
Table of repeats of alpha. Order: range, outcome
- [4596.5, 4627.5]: 27.3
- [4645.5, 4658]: 24.2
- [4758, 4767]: 13.3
